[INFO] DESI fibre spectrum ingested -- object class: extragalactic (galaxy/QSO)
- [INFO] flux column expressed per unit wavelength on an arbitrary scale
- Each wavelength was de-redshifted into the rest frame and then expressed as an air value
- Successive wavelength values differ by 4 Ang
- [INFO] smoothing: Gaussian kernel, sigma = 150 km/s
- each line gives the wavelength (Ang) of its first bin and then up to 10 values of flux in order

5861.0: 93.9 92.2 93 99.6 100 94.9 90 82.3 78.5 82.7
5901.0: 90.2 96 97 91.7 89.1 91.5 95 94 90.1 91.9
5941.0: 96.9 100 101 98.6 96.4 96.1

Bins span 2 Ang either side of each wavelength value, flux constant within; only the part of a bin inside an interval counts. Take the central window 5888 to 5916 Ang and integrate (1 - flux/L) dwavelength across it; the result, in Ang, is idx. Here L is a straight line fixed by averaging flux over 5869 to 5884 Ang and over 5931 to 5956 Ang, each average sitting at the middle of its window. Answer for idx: 2.4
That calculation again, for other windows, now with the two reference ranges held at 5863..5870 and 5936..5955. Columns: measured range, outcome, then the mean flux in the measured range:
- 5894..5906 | 0.85 Ang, 88.2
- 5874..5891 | 0.25 Ang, 92.3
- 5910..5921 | 0.54 Ang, 91.2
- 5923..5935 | 0.47 Ang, 93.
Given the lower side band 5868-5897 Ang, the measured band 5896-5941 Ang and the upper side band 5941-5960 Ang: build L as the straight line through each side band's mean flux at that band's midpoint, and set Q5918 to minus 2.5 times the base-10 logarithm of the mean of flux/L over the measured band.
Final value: 0.03 mag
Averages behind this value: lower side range 90.5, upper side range 98.6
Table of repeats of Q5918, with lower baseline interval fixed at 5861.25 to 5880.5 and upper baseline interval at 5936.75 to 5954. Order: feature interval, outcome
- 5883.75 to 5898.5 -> 0.16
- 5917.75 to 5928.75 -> 0.05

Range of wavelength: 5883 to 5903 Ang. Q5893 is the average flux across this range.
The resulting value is 84.7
